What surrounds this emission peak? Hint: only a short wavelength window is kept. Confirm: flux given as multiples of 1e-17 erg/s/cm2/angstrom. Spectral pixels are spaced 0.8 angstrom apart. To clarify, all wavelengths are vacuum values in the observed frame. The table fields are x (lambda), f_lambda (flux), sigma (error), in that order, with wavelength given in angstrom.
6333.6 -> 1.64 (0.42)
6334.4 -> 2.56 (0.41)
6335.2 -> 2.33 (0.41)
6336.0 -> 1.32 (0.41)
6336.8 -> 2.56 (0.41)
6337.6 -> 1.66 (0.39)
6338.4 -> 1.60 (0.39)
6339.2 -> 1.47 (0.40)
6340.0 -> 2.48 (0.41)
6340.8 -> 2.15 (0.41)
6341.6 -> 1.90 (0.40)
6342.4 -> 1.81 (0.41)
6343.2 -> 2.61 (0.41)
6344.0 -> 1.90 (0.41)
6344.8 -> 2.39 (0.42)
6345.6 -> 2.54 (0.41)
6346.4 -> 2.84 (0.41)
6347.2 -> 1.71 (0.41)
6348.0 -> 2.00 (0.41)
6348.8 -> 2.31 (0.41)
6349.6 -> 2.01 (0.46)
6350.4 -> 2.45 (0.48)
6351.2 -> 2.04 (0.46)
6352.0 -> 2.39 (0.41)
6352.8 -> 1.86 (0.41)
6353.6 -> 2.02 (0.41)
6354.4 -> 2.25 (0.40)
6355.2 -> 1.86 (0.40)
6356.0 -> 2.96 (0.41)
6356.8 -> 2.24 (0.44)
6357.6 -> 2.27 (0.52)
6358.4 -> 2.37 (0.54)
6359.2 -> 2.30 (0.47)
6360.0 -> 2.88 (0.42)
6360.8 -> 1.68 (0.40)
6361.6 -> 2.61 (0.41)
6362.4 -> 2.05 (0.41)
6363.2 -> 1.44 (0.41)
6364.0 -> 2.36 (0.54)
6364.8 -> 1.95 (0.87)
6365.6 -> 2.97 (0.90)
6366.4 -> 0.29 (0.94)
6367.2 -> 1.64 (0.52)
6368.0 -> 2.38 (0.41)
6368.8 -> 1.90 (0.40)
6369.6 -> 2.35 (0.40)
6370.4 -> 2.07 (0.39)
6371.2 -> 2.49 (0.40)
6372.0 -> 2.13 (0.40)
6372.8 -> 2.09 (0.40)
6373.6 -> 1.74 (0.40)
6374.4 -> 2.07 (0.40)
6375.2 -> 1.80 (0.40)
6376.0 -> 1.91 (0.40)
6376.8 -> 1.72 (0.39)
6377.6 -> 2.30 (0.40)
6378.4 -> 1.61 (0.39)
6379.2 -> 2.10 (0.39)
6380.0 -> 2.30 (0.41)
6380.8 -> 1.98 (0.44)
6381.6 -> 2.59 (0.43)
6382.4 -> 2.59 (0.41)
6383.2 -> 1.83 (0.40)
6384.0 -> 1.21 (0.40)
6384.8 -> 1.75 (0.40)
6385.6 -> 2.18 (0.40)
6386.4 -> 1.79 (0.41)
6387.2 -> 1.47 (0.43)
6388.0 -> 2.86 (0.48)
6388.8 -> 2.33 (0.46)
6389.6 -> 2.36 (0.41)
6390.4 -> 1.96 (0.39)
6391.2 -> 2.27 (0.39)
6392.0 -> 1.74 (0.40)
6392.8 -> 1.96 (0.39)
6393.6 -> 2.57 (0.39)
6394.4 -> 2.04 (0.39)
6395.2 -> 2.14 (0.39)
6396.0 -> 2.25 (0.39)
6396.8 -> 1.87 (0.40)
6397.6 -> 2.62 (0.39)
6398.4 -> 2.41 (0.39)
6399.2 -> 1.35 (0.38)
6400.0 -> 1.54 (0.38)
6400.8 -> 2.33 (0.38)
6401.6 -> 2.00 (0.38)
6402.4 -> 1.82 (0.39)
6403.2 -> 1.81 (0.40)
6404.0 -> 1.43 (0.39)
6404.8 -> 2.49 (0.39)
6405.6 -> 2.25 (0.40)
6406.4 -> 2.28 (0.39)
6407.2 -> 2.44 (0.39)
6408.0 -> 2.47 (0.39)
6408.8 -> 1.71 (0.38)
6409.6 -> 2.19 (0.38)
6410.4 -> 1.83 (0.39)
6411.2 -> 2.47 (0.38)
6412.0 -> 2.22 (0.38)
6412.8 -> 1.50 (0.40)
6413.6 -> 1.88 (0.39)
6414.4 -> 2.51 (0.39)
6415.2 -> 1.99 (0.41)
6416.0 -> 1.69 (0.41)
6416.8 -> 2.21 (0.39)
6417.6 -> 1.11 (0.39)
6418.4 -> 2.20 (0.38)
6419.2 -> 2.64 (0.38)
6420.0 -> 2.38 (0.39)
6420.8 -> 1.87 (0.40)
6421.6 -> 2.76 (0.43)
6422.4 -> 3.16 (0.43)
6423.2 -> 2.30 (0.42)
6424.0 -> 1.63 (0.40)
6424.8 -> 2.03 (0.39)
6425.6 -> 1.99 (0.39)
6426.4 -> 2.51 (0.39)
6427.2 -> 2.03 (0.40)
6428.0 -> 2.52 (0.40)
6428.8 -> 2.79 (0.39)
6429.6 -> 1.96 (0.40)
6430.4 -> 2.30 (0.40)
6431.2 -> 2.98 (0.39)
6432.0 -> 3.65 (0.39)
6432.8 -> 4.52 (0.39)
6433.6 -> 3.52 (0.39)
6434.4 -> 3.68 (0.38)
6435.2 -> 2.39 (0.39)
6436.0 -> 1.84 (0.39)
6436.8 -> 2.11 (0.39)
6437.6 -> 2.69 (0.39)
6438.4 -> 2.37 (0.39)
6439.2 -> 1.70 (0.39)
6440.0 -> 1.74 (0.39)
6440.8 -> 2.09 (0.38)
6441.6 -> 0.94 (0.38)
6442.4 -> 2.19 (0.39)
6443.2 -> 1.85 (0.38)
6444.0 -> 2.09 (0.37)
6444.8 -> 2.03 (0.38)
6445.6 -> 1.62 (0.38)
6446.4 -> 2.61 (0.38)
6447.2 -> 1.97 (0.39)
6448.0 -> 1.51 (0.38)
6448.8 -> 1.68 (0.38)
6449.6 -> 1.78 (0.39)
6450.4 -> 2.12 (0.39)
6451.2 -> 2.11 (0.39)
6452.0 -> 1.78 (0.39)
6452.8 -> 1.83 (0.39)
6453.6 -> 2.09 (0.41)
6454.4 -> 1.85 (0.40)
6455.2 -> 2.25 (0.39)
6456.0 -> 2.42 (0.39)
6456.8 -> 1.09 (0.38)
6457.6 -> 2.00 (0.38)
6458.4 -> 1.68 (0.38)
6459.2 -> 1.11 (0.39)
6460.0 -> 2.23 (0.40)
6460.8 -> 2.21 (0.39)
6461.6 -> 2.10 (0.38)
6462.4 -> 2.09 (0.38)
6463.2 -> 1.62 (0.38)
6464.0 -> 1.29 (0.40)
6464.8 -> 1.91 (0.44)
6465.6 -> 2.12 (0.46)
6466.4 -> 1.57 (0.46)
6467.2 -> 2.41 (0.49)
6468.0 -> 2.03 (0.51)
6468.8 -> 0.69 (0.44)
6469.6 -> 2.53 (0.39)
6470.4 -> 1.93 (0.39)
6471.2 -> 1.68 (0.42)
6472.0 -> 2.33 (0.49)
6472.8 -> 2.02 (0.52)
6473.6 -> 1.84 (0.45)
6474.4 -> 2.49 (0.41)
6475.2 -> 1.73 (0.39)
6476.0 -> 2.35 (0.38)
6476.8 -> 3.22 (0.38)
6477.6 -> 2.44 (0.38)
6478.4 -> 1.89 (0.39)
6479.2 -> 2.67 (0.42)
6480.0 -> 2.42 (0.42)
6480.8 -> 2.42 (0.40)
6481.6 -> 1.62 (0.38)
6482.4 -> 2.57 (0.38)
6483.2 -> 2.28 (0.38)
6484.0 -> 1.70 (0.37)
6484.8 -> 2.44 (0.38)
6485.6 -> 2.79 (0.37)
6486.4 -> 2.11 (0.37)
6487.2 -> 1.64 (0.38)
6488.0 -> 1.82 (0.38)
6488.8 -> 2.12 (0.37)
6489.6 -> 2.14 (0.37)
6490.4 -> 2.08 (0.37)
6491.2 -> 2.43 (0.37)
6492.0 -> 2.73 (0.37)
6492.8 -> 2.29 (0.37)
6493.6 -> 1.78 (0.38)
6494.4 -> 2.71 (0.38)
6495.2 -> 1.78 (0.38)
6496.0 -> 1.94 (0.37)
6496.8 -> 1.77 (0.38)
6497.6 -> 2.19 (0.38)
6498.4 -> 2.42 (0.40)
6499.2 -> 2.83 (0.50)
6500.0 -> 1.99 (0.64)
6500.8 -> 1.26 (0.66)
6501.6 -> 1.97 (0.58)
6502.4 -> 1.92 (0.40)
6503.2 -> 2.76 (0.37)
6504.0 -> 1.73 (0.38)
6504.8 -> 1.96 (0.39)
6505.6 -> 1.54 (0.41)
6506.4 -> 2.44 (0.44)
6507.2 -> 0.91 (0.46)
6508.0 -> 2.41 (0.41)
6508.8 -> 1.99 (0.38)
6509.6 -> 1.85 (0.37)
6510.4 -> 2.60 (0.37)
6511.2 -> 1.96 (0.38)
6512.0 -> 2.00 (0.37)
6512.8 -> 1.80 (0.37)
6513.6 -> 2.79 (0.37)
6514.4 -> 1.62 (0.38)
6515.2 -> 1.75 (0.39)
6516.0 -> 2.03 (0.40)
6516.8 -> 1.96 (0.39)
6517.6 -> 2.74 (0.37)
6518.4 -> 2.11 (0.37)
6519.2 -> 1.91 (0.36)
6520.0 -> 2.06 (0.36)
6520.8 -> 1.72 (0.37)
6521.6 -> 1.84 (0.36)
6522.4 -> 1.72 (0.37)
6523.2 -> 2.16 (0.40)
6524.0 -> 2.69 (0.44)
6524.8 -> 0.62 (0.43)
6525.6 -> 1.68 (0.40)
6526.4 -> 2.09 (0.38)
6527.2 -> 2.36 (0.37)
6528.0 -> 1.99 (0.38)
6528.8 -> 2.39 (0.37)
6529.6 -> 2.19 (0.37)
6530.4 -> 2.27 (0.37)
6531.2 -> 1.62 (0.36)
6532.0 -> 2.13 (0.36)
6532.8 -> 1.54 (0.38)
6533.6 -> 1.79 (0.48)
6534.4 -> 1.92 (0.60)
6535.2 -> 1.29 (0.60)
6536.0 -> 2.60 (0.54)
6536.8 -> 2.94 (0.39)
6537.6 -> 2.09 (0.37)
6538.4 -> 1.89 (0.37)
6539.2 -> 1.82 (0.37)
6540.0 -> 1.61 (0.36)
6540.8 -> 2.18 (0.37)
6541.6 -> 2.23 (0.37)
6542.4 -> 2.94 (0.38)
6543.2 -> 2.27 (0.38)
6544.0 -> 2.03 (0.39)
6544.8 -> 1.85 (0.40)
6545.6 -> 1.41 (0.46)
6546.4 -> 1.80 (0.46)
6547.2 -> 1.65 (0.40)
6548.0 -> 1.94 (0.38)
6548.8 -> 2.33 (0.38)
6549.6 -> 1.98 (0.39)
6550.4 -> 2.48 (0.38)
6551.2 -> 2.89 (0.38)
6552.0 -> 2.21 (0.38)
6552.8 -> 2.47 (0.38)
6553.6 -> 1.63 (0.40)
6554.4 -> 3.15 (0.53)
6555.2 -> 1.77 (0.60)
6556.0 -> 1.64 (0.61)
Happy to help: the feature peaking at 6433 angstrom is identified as Hbeta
